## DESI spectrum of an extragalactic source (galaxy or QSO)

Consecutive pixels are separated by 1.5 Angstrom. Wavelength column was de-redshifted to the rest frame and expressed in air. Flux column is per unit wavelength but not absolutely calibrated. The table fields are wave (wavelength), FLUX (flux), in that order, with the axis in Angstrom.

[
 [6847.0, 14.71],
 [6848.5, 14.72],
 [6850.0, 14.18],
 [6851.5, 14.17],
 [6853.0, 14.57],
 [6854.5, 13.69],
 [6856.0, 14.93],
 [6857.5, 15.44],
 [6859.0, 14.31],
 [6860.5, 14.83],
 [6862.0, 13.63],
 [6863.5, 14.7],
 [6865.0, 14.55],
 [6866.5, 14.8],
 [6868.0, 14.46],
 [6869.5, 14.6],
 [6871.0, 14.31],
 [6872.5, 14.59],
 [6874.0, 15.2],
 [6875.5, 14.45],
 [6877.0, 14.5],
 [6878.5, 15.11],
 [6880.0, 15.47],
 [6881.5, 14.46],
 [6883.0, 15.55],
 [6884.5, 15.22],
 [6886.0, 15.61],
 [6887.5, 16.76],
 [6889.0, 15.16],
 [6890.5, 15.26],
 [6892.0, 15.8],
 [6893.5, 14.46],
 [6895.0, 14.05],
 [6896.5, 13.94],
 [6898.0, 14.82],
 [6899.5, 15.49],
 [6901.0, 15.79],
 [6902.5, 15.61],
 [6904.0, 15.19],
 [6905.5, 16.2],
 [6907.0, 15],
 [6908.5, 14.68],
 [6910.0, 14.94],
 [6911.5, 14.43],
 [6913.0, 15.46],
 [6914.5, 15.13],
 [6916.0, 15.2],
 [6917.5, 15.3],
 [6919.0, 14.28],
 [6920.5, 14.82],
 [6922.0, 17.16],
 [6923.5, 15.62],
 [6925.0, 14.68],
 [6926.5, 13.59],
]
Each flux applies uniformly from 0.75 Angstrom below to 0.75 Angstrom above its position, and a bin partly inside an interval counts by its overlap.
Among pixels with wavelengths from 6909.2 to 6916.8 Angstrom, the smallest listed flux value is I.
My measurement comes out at 14.43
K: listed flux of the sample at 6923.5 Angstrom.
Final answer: 15.62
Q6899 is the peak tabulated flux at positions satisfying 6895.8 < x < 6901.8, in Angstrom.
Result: 15.79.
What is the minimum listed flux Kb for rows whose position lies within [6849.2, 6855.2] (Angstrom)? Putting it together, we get 13.69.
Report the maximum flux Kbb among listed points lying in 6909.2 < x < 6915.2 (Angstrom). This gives 15.46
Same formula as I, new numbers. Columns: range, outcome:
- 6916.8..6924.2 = 14.28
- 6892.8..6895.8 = 14.05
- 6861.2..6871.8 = 13.63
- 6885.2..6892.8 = 15.16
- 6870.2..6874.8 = 14.31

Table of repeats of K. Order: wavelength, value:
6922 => 17.16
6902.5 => 15.61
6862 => 13.63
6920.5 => 14.82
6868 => 14.46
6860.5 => 14.83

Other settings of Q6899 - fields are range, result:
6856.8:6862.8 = 15.44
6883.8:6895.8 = 16.76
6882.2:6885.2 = 15.55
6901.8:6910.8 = 16.2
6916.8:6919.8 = 15.3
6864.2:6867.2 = 14.8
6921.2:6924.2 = 17.16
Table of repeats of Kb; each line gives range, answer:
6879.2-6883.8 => 14.46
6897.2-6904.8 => 14.82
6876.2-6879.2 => 14.5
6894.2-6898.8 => 13.94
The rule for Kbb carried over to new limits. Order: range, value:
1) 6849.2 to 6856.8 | 14.93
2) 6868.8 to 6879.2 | 15.2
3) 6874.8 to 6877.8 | 14.5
